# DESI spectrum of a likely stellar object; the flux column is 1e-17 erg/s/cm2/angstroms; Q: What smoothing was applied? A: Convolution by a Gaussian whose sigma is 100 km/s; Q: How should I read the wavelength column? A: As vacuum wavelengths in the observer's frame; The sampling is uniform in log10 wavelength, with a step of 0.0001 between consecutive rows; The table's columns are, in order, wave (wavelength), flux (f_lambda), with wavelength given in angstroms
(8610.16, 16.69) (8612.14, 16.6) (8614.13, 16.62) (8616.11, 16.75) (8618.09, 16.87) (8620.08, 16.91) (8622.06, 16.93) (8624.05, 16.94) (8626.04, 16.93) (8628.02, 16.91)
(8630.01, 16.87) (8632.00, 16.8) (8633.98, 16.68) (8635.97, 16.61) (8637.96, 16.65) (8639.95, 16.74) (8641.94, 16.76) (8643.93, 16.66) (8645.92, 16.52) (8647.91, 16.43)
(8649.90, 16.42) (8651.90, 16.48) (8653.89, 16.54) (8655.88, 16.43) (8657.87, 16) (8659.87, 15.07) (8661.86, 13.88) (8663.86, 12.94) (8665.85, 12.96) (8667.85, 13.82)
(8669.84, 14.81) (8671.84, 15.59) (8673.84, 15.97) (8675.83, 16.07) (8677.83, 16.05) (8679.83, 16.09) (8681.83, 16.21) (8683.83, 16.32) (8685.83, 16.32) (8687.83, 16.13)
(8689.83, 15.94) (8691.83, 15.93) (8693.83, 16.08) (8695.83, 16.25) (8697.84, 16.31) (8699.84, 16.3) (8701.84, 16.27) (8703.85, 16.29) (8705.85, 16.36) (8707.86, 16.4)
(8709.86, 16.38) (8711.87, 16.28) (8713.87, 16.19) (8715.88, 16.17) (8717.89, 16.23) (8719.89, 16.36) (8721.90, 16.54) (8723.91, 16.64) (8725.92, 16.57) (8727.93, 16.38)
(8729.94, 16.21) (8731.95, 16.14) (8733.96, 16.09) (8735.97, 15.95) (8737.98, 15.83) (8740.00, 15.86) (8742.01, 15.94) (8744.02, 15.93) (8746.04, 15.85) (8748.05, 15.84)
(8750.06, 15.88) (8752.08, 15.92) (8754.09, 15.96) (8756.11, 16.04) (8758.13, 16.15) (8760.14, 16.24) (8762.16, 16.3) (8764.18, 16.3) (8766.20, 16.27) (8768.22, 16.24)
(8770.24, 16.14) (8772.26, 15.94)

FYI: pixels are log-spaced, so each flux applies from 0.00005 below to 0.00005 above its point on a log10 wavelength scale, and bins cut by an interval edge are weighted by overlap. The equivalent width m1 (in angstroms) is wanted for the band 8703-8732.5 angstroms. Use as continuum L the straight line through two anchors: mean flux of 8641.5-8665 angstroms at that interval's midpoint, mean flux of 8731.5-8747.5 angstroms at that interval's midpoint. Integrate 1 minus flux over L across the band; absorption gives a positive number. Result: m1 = -0.82 angstroms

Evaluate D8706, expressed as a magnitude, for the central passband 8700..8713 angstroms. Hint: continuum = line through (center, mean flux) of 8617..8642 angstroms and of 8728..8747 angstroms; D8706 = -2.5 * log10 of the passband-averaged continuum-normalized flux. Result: -0.01 mag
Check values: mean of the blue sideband 16.8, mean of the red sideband 16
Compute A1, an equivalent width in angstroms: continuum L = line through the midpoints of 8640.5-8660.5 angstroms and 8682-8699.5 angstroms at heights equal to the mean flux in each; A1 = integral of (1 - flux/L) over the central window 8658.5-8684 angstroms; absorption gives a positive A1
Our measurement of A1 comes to 1.9 angstroms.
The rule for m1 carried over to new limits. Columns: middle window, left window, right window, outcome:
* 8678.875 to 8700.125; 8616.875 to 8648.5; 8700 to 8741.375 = 0.3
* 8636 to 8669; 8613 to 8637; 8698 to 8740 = 2.0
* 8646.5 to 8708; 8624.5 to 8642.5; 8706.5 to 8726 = 3.0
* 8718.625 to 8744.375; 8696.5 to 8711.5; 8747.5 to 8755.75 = -0.2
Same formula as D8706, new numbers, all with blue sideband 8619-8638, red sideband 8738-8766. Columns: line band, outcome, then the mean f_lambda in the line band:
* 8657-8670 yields 0.17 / 14.2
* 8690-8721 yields 0.00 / 16.2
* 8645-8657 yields 0.01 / 16.5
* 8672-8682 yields 0.03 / 16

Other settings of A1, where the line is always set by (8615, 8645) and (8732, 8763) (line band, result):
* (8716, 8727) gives -0.2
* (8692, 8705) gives 0.1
